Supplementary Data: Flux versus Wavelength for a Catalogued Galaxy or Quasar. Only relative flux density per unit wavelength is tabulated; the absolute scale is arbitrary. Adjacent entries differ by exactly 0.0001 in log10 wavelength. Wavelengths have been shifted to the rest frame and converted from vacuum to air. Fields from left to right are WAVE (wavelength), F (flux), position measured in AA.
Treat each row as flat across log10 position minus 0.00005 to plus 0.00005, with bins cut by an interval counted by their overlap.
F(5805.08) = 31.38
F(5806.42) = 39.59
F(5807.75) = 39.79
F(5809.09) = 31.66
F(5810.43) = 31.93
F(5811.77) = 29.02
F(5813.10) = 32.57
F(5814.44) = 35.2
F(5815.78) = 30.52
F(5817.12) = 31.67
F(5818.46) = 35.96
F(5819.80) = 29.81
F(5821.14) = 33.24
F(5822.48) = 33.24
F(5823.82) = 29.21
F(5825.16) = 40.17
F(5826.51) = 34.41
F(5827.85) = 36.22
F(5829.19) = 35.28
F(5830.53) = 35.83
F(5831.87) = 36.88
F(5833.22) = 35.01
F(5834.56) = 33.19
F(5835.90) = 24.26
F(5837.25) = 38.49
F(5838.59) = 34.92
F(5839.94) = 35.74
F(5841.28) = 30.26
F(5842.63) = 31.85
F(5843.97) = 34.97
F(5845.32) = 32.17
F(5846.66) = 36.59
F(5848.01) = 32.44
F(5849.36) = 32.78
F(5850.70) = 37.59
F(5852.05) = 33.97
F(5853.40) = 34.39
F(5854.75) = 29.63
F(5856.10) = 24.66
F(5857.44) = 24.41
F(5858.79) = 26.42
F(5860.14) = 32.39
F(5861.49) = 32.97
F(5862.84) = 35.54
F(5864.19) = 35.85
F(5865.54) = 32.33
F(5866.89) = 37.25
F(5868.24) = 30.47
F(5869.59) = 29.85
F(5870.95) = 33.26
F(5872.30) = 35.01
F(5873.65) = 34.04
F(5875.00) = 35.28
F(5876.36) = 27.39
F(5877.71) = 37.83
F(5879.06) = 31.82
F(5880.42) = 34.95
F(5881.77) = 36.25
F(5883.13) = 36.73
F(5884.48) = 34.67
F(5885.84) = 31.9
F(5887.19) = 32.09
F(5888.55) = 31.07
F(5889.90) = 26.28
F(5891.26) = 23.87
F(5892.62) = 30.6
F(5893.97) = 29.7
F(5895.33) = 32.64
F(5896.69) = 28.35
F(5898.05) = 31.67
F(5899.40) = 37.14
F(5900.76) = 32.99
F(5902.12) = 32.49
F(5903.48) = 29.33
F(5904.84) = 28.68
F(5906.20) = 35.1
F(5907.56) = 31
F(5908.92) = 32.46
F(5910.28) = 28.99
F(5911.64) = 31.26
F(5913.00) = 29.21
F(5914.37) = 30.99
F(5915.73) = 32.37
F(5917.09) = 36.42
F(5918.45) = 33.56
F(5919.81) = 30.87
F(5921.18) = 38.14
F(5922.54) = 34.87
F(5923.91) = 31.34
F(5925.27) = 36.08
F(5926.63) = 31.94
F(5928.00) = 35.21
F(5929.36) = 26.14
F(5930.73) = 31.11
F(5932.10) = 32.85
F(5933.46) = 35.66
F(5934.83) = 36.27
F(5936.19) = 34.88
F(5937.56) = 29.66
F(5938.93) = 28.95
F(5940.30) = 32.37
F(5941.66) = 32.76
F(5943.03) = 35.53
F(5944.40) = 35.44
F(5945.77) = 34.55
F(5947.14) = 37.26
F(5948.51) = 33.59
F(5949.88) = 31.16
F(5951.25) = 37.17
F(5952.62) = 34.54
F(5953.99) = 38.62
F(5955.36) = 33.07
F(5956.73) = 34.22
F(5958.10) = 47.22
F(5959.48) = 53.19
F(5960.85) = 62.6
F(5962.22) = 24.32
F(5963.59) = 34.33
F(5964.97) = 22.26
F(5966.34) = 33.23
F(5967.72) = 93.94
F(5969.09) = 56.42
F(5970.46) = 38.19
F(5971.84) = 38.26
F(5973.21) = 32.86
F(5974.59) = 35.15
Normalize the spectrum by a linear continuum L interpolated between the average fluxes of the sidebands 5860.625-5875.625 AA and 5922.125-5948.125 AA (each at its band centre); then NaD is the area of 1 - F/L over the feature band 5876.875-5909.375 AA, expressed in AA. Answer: 1.5 AA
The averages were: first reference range 33.8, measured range 32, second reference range 33.3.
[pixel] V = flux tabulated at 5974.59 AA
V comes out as 35.15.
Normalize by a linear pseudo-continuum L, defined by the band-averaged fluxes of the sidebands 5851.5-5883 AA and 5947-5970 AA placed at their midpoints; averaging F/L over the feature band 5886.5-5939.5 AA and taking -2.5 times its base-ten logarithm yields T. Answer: 0.165 mag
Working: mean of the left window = 32.5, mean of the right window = 41.7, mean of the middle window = 31.9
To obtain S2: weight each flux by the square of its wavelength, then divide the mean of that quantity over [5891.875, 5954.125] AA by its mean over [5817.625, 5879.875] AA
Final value 1.02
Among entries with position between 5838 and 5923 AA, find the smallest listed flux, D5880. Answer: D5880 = 23.87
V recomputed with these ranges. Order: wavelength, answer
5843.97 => 34.97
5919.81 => 30.87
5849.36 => 32.78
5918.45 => 33.56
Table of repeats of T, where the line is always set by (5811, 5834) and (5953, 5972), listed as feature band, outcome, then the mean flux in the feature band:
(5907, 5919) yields 0.25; 31.8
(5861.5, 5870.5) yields 0.10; 33.5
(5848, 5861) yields 0.17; 30.8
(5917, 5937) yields 0.22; 33.6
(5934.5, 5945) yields 0.26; 33.1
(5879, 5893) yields 0.20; 31.8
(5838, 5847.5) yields 0.05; 33.7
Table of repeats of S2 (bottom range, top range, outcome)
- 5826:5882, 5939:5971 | 1.24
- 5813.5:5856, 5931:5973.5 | 1.18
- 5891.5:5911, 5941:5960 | 1.20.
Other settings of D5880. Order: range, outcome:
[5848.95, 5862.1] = 24.41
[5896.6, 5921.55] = 28.35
